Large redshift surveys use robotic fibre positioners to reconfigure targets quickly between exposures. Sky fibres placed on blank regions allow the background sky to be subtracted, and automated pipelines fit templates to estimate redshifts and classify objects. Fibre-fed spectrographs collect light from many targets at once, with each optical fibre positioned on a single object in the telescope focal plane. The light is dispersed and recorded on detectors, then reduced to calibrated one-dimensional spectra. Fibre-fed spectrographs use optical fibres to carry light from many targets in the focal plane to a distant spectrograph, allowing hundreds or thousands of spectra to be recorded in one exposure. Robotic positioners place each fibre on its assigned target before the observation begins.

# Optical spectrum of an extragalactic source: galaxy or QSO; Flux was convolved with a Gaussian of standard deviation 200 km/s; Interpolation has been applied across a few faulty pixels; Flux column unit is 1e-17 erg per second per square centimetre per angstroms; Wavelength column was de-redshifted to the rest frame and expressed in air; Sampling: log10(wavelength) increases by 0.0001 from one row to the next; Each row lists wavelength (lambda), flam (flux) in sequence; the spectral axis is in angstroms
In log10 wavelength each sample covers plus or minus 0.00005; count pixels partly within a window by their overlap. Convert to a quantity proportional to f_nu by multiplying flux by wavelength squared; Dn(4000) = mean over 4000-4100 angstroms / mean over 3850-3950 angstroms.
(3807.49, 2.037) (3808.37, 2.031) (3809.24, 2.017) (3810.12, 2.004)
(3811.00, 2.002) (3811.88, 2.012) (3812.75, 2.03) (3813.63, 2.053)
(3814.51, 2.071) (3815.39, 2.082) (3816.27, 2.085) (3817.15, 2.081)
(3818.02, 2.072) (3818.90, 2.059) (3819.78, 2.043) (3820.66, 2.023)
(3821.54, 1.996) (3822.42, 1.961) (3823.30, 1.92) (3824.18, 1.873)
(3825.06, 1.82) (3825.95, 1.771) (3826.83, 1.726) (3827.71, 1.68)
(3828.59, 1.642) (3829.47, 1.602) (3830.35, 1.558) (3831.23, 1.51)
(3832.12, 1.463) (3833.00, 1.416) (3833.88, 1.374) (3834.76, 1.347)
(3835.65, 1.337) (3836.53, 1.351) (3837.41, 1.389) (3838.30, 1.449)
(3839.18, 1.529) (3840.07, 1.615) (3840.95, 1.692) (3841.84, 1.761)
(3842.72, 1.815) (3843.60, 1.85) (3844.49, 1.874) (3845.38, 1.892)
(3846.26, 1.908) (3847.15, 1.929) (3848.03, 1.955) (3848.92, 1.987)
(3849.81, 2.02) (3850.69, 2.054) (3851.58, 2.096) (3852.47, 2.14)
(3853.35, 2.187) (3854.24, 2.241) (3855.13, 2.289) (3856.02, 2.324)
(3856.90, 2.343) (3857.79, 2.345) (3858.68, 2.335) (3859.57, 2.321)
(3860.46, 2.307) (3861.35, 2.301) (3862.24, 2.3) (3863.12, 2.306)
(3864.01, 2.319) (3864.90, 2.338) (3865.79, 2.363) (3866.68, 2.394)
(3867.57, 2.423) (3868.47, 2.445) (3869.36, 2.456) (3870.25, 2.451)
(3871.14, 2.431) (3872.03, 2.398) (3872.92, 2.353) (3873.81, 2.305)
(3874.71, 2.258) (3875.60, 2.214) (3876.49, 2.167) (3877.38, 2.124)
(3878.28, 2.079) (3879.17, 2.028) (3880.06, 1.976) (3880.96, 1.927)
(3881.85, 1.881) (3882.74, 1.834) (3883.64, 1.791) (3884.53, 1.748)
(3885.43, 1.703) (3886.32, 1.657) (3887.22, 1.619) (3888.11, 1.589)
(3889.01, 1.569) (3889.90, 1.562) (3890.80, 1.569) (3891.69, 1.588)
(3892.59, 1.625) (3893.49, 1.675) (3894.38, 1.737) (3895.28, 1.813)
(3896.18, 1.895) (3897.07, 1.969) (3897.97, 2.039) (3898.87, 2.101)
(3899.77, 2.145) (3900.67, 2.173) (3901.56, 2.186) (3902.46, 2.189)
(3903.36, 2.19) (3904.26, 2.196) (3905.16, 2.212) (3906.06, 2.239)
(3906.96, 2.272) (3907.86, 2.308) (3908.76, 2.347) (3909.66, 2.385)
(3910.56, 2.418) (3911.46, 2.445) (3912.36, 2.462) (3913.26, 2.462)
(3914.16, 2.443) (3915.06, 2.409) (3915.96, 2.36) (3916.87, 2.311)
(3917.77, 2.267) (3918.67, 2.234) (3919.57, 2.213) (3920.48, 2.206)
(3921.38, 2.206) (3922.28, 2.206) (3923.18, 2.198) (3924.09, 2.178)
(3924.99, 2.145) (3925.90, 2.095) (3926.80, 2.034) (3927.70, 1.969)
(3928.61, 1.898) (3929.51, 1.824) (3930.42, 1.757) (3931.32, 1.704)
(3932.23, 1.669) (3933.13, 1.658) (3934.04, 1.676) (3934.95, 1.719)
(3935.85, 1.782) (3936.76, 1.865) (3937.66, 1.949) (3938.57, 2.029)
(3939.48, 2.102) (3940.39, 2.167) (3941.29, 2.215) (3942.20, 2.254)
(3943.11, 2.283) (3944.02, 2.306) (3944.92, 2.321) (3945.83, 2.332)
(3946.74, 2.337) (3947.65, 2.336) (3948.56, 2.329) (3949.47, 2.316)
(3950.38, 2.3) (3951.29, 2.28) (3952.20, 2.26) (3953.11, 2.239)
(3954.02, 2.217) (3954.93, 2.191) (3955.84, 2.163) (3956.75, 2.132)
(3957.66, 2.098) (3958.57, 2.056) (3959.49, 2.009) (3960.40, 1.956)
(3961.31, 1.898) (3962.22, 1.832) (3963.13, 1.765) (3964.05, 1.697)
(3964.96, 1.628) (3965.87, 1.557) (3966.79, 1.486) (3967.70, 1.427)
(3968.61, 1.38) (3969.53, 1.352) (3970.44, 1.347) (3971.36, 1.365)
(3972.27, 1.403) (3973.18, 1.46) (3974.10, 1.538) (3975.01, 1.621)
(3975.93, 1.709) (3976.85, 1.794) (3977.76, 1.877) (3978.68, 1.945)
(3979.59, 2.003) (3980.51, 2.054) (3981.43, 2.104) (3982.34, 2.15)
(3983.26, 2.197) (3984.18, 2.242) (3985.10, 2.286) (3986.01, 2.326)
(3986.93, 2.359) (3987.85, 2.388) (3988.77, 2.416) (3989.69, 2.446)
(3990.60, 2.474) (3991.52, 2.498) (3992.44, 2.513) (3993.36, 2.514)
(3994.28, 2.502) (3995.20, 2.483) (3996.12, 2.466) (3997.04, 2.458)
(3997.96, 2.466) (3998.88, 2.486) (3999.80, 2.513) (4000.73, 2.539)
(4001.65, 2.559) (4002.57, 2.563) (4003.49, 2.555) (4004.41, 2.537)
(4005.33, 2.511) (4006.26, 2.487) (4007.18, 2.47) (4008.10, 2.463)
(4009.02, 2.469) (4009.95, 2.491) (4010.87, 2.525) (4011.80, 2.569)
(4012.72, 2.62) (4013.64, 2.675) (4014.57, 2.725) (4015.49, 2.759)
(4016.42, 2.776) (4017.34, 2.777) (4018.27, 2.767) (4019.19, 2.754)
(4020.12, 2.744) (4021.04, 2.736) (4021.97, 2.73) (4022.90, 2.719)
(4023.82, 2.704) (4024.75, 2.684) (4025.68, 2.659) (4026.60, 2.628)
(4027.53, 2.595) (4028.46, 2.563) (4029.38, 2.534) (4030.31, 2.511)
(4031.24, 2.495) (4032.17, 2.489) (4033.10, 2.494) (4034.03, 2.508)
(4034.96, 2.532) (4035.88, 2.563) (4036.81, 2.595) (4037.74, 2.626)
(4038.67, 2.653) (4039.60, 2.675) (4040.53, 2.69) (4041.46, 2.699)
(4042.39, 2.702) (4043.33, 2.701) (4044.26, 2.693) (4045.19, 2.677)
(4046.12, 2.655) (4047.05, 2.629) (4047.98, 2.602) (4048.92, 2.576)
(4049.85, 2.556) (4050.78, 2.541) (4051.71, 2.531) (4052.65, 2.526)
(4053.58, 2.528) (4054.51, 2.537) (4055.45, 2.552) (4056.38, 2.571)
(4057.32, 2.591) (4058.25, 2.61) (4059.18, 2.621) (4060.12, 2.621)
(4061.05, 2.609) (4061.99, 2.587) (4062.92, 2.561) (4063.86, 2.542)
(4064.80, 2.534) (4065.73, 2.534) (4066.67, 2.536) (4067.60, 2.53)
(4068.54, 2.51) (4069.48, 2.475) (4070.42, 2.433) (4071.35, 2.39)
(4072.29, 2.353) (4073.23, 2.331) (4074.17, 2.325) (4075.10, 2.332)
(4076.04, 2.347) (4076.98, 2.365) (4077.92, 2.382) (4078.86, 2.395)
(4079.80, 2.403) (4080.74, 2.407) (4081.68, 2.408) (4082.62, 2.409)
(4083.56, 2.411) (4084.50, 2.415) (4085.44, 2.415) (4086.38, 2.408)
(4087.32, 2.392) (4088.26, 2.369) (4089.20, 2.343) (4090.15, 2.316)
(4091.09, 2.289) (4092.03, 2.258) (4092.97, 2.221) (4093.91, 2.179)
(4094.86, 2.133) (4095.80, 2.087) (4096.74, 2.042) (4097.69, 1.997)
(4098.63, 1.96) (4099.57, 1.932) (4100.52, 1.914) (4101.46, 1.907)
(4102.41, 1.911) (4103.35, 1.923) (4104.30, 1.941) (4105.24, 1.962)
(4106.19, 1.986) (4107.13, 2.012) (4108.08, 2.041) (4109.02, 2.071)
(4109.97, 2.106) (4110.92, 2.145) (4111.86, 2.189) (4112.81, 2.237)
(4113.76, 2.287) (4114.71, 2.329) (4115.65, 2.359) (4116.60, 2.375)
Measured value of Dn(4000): 1.28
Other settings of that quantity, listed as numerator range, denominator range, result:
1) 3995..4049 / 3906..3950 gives 1.27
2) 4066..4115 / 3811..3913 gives 1.26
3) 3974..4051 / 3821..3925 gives 1.32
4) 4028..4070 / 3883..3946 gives 1.35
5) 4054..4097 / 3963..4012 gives 1.18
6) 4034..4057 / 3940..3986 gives 1.38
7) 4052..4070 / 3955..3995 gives 1.36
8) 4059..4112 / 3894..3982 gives 1.21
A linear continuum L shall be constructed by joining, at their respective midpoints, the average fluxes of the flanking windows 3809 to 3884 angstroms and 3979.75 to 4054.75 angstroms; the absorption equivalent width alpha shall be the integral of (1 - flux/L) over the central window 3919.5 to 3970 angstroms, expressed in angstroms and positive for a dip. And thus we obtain 6.7 angstroms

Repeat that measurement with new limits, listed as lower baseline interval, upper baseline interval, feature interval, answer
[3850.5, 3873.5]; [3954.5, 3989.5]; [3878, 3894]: 3.5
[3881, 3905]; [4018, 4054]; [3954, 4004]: 5.6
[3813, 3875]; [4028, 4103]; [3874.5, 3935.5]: 2.6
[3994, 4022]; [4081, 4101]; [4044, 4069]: -2.0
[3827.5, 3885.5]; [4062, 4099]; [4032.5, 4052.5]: -2.8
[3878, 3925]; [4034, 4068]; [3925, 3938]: 2.0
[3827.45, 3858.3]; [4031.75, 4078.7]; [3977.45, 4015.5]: -1.3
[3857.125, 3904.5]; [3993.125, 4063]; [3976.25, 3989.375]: 1.5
